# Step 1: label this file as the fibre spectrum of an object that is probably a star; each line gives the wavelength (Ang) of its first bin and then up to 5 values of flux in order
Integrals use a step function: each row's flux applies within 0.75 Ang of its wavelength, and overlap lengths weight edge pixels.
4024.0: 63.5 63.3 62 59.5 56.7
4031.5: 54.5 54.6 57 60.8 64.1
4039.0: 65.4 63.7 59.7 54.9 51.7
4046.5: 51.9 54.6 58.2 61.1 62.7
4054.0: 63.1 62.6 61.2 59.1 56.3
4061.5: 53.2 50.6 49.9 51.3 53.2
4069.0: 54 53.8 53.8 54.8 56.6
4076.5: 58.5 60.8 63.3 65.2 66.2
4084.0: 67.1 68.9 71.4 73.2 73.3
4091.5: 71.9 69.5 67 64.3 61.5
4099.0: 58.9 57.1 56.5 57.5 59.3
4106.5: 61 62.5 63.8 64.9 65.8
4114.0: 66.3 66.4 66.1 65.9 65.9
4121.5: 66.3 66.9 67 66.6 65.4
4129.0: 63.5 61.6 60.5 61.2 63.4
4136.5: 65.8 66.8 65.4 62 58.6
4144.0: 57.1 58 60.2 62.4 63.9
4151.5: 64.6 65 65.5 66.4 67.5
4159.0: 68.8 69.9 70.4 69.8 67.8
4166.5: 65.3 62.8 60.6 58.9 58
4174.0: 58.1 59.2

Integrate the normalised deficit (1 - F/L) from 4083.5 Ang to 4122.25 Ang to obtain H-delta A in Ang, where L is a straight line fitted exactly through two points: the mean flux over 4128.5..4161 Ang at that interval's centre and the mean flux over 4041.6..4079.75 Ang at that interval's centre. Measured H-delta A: -3.3 Ang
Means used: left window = 56.5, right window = 63.5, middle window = 65.1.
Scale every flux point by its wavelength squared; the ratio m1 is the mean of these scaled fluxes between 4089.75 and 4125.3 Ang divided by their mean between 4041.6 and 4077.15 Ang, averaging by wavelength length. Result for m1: 1.17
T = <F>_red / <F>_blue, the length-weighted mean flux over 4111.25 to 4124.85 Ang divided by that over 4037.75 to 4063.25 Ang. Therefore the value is 1.13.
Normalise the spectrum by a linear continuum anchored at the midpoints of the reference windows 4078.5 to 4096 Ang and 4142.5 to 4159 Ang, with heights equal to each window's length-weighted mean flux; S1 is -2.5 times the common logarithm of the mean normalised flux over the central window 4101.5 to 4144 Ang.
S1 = 0.03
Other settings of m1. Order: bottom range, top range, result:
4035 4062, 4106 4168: 1.14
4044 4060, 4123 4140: 1.15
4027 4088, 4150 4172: 1.18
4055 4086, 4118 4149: 1.13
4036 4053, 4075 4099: 1.15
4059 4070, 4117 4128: 1.29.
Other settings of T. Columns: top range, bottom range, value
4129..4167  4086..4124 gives 0.99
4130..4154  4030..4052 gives 1.07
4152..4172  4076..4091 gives 0.98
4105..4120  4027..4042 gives 1.08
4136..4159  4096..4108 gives 1.07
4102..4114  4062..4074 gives 1.18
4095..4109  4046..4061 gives 1.02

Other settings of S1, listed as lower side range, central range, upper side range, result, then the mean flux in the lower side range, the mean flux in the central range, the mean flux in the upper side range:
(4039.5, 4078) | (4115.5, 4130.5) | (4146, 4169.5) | -0.05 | 56.6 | 65.8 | 65.8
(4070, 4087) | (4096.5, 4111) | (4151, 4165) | 0.06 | 61.4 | 60.1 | 67.6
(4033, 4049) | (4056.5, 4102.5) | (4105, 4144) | 0.00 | 58.2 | 60.7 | 64.1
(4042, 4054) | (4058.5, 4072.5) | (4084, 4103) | 0.14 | 57.1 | 53.2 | 66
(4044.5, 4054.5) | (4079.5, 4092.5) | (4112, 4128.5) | -0.12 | 57.6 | 69.3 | 66.2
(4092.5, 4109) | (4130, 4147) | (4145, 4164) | 0.04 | 61.3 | 61.8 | 65.6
